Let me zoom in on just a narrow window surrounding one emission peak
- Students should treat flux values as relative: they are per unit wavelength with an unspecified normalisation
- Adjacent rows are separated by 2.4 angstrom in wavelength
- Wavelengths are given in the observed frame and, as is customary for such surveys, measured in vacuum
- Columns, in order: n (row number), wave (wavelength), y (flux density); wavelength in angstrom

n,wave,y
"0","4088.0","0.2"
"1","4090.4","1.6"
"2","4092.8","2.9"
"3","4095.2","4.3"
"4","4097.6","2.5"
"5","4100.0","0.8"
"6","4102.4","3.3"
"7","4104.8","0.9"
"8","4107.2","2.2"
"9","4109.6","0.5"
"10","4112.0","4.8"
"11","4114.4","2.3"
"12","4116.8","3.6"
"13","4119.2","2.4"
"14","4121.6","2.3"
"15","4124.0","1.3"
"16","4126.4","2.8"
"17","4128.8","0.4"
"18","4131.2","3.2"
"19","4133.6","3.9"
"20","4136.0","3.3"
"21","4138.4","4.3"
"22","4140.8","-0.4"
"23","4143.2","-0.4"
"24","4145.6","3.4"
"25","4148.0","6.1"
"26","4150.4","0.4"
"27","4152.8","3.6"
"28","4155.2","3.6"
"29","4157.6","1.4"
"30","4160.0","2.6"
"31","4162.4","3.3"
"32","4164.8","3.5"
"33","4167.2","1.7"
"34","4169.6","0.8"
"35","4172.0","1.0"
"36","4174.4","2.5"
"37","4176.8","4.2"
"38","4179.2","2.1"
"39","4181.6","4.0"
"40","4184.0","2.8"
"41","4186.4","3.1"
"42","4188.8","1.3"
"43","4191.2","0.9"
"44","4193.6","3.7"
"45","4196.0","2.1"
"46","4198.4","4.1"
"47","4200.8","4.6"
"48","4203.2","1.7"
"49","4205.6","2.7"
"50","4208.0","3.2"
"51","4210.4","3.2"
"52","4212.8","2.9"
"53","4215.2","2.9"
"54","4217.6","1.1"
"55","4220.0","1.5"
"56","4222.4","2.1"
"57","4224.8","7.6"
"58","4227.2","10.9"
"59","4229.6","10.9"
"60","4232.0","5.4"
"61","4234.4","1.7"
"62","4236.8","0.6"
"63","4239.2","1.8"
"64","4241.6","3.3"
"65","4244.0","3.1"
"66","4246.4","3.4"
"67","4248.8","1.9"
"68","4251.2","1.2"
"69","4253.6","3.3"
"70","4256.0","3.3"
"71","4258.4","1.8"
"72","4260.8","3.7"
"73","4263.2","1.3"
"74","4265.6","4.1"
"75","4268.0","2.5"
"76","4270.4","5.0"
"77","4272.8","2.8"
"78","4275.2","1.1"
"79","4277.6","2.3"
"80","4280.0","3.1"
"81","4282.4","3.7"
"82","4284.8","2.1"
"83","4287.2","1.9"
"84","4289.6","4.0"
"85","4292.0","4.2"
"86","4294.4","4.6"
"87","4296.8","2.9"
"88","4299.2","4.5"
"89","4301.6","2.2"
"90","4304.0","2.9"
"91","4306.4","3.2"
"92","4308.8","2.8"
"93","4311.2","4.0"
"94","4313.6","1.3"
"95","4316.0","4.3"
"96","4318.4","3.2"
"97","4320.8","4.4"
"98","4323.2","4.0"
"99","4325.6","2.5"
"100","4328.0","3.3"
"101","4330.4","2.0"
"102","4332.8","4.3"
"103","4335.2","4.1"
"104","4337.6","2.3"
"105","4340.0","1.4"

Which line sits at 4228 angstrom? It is [O II] 3727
